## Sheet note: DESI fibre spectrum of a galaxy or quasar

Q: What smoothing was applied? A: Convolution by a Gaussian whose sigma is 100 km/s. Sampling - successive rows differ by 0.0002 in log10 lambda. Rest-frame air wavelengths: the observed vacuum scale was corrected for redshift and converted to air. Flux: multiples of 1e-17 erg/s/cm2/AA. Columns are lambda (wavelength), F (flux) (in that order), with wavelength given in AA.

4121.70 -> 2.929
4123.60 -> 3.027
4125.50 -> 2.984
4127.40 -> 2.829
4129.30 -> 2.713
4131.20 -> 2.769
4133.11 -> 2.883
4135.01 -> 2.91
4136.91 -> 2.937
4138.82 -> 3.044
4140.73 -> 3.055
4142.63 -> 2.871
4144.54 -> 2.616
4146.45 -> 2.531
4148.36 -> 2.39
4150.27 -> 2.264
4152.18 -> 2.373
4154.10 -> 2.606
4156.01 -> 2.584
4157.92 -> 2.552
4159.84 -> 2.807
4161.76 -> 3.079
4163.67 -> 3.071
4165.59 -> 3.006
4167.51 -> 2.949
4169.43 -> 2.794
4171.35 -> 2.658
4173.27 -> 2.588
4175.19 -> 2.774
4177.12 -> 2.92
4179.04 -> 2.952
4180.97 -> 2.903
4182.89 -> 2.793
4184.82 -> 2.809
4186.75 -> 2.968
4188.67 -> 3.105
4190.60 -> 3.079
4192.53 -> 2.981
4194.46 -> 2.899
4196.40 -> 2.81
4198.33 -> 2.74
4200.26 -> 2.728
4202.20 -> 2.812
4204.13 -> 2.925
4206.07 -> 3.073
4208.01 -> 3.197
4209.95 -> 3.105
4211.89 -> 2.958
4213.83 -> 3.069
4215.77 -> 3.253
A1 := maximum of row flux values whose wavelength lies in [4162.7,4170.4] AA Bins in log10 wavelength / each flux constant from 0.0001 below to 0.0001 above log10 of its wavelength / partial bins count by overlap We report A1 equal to 3.071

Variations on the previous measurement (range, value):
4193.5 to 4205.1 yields 2.925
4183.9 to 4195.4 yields 3.105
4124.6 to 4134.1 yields 2.984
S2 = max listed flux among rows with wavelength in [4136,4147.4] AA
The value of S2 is 3.055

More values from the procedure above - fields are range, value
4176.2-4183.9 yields 2.952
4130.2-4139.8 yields 3.044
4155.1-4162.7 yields 3.079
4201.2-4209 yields 3.197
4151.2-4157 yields 2.606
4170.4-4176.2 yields 2.774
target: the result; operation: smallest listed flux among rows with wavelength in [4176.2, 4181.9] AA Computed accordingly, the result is 2.903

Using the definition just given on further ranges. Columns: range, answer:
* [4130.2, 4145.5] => 2.616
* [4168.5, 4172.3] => 2.658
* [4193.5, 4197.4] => 2.81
